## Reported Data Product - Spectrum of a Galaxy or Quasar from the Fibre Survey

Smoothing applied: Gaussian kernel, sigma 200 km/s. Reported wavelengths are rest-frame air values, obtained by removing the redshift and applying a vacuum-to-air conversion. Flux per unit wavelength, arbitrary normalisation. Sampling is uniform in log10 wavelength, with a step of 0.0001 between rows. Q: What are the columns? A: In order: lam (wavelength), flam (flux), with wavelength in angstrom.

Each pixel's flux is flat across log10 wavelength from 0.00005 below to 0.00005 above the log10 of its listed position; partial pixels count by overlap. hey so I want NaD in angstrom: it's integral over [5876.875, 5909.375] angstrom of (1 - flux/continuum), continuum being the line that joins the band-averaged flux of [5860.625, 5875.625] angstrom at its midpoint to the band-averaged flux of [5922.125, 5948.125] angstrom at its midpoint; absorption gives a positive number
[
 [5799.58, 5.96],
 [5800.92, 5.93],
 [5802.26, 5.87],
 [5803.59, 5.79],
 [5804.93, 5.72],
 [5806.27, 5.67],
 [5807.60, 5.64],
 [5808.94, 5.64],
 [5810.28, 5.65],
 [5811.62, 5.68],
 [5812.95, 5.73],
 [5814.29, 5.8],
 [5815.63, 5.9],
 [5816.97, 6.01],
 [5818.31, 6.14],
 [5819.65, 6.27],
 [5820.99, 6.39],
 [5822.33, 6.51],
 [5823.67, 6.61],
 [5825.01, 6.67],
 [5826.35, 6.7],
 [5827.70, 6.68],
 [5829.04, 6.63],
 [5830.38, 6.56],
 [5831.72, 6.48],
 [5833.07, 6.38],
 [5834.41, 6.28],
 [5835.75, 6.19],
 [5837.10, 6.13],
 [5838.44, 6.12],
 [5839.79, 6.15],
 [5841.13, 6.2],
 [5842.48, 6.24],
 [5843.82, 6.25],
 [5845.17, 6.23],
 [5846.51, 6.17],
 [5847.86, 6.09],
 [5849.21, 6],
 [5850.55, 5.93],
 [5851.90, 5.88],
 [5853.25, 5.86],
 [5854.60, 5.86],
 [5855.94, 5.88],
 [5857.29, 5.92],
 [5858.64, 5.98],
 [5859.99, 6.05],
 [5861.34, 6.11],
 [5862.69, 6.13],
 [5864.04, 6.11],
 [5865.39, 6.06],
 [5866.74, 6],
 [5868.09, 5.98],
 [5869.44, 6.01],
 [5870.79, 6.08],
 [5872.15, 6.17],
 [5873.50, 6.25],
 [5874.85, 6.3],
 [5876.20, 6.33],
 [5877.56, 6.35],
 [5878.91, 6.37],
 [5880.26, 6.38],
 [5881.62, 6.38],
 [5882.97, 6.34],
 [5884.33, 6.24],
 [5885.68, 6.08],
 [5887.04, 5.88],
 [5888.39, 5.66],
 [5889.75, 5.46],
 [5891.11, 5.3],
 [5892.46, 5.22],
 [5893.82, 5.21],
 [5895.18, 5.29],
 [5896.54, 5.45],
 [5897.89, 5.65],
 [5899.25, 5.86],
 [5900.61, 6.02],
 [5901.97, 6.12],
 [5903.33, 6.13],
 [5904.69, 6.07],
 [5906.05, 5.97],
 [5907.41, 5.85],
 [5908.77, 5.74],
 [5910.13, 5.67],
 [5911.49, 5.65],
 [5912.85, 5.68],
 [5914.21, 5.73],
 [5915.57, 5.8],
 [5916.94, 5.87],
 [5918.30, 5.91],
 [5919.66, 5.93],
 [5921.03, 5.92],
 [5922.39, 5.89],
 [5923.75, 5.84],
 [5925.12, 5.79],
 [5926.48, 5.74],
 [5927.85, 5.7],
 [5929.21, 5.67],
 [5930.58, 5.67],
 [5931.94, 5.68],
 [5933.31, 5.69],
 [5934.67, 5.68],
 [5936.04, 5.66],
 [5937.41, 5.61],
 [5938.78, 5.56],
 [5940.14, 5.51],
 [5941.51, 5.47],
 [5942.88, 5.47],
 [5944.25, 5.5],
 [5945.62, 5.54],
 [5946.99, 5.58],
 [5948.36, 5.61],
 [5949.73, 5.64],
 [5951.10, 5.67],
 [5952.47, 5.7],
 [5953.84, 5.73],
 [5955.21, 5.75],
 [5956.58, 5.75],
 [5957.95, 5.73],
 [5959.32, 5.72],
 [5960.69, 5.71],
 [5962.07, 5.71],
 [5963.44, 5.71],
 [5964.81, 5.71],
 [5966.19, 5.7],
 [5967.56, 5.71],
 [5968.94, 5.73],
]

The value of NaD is 0.33 angstrom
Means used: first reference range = 6.11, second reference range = 5.64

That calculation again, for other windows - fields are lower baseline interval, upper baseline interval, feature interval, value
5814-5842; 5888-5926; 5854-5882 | -0.5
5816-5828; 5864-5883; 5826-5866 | 1.0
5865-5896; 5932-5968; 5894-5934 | 0.2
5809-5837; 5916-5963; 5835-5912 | 0.3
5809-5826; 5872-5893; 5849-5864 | 0.3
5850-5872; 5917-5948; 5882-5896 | 0.5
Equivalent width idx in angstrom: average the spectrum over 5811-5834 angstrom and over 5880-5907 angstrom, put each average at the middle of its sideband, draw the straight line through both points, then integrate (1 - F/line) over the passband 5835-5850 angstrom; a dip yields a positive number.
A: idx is 0.02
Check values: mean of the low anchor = 6.3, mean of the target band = 6.16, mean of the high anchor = 5.83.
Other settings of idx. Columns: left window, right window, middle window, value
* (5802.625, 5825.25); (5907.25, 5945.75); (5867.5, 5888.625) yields -1.3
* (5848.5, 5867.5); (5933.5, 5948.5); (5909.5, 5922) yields -0.2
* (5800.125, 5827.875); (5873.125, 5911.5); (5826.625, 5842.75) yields -0.9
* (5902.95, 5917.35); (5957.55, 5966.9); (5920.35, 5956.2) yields 0.6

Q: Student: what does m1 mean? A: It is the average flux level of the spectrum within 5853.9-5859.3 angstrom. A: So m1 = 5.91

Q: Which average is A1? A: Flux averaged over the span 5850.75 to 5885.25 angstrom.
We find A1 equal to 6.12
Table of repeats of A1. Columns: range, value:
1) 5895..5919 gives 5.82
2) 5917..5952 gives 5.68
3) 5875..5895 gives 5.93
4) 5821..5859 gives 6.24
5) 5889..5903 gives 5.57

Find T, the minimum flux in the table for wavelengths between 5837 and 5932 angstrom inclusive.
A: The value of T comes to 5.21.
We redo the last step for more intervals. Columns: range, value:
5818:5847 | 6.12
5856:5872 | 5.92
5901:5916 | 5.65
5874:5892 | 5.3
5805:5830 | 5.64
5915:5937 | 5.66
